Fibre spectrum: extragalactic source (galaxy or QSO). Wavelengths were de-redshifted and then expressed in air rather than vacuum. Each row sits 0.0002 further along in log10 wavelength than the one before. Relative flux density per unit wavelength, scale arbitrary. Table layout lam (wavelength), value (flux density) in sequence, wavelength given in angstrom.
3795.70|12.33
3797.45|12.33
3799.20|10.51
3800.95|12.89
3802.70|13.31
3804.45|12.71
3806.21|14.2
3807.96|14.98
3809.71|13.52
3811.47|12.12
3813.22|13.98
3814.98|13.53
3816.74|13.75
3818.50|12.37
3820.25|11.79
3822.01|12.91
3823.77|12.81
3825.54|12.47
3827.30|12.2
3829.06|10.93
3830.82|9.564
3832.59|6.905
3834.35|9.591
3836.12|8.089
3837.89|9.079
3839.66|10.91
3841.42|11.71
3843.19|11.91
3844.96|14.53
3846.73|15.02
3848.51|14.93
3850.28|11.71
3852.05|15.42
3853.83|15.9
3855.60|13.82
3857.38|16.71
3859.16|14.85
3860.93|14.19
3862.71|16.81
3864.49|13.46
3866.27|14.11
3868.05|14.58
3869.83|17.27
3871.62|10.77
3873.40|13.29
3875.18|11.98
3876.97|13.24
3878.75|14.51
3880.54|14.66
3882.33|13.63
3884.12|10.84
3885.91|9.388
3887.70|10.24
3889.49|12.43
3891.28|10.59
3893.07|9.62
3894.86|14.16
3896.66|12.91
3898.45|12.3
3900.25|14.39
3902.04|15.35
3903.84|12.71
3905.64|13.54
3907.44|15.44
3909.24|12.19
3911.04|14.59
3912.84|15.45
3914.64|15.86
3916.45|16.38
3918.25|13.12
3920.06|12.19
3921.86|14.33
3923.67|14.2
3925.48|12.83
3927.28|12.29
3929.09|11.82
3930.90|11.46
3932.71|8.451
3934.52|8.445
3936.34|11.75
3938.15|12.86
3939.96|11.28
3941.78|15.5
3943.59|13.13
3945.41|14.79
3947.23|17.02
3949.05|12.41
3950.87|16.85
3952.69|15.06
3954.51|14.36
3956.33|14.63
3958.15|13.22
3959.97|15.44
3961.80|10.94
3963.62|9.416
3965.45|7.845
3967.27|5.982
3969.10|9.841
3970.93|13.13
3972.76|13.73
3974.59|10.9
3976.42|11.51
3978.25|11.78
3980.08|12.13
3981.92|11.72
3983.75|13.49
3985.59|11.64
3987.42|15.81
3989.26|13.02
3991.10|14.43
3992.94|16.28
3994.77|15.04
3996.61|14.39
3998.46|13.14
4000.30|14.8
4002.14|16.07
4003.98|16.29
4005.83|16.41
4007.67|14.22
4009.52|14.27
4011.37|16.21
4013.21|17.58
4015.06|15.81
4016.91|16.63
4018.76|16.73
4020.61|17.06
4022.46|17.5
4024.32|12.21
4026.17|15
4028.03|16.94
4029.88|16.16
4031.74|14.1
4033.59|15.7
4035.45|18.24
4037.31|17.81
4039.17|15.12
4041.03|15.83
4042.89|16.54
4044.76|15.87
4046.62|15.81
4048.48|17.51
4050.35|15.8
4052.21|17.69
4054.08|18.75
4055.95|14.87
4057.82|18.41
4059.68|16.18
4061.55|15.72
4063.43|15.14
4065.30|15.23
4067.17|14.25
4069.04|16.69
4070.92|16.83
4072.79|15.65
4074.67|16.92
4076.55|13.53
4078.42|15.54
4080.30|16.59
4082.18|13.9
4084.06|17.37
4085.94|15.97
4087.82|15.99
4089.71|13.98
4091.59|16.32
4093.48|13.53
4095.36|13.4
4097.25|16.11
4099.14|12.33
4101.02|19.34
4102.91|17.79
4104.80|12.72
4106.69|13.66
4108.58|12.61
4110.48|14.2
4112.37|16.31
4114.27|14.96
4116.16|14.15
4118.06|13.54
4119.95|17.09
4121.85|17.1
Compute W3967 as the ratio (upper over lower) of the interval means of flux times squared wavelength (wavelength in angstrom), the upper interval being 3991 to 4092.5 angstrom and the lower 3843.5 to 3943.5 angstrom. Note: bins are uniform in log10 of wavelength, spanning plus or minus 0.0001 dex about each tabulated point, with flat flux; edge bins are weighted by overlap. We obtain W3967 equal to 1.28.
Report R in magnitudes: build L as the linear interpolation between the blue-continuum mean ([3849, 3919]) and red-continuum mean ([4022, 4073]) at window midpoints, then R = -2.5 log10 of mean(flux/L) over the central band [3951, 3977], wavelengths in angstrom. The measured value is 0.23 mag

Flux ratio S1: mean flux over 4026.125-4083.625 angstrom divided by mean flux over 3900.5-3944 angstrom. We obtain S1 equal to 1.22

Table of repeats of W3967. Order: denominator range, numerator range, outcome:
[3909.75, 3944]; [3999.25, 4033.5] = 1.28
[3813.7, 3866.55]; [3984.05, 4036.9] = 1.32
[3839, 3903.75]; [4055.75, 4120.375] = 1.28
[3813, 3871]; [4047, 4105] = 1.38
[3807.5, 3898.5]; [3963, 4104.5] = 1.29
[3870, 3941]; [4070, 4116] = 1.31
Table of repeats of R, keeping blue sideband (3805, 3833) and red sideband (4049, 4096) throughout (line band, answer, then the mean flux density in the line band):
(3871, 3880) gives 0.03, 12.9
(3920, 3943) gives 0.15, 12.1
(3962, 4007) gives 0.14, 12.9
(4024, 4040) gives -0.04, 15.8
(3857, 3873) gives -0.12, 14.6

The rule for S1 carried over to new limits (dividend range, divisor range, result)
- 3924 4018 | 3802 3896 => 1.04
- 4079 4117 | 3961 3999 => 1.24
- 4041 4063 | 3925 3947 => 1.36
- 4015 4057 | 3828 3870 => 1.26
